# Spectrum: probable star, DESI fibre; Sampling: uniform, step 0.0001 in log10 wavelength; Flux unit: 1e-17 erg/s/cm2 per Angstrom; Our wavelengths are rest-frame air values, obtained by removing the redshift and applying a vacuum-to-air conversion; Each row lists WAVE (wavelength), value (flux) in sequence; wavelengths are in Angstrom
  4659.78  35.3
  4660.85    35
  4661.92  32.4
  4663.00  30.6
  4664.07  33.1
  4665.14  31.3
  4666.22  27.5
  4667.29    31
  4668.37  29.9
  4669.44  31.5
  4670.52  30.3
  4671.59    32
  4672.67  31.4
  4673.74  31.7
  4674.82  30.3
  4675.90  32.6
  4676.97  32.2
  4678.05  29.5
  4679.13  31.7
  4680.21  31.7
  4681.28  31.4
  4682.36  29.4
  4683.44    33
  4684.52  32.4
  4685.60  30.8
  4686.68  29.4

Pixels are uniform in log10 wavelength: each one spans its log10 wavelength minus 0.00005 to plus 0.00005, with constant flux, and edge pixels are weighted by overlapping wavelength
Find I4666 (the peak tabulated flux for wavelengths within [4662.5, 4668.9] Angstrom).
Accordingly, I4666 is 33.1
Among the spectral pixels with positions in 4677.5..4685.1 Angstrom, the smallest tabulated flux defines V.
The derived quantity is 29.4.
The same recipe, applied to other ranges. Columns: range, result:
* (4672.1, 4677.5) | 30.3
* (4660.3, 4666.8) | 27.5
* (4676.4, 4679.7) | 29.5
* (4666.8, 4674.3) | 29.9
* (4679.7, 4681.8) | 31.4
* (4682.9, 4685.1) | 32.4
